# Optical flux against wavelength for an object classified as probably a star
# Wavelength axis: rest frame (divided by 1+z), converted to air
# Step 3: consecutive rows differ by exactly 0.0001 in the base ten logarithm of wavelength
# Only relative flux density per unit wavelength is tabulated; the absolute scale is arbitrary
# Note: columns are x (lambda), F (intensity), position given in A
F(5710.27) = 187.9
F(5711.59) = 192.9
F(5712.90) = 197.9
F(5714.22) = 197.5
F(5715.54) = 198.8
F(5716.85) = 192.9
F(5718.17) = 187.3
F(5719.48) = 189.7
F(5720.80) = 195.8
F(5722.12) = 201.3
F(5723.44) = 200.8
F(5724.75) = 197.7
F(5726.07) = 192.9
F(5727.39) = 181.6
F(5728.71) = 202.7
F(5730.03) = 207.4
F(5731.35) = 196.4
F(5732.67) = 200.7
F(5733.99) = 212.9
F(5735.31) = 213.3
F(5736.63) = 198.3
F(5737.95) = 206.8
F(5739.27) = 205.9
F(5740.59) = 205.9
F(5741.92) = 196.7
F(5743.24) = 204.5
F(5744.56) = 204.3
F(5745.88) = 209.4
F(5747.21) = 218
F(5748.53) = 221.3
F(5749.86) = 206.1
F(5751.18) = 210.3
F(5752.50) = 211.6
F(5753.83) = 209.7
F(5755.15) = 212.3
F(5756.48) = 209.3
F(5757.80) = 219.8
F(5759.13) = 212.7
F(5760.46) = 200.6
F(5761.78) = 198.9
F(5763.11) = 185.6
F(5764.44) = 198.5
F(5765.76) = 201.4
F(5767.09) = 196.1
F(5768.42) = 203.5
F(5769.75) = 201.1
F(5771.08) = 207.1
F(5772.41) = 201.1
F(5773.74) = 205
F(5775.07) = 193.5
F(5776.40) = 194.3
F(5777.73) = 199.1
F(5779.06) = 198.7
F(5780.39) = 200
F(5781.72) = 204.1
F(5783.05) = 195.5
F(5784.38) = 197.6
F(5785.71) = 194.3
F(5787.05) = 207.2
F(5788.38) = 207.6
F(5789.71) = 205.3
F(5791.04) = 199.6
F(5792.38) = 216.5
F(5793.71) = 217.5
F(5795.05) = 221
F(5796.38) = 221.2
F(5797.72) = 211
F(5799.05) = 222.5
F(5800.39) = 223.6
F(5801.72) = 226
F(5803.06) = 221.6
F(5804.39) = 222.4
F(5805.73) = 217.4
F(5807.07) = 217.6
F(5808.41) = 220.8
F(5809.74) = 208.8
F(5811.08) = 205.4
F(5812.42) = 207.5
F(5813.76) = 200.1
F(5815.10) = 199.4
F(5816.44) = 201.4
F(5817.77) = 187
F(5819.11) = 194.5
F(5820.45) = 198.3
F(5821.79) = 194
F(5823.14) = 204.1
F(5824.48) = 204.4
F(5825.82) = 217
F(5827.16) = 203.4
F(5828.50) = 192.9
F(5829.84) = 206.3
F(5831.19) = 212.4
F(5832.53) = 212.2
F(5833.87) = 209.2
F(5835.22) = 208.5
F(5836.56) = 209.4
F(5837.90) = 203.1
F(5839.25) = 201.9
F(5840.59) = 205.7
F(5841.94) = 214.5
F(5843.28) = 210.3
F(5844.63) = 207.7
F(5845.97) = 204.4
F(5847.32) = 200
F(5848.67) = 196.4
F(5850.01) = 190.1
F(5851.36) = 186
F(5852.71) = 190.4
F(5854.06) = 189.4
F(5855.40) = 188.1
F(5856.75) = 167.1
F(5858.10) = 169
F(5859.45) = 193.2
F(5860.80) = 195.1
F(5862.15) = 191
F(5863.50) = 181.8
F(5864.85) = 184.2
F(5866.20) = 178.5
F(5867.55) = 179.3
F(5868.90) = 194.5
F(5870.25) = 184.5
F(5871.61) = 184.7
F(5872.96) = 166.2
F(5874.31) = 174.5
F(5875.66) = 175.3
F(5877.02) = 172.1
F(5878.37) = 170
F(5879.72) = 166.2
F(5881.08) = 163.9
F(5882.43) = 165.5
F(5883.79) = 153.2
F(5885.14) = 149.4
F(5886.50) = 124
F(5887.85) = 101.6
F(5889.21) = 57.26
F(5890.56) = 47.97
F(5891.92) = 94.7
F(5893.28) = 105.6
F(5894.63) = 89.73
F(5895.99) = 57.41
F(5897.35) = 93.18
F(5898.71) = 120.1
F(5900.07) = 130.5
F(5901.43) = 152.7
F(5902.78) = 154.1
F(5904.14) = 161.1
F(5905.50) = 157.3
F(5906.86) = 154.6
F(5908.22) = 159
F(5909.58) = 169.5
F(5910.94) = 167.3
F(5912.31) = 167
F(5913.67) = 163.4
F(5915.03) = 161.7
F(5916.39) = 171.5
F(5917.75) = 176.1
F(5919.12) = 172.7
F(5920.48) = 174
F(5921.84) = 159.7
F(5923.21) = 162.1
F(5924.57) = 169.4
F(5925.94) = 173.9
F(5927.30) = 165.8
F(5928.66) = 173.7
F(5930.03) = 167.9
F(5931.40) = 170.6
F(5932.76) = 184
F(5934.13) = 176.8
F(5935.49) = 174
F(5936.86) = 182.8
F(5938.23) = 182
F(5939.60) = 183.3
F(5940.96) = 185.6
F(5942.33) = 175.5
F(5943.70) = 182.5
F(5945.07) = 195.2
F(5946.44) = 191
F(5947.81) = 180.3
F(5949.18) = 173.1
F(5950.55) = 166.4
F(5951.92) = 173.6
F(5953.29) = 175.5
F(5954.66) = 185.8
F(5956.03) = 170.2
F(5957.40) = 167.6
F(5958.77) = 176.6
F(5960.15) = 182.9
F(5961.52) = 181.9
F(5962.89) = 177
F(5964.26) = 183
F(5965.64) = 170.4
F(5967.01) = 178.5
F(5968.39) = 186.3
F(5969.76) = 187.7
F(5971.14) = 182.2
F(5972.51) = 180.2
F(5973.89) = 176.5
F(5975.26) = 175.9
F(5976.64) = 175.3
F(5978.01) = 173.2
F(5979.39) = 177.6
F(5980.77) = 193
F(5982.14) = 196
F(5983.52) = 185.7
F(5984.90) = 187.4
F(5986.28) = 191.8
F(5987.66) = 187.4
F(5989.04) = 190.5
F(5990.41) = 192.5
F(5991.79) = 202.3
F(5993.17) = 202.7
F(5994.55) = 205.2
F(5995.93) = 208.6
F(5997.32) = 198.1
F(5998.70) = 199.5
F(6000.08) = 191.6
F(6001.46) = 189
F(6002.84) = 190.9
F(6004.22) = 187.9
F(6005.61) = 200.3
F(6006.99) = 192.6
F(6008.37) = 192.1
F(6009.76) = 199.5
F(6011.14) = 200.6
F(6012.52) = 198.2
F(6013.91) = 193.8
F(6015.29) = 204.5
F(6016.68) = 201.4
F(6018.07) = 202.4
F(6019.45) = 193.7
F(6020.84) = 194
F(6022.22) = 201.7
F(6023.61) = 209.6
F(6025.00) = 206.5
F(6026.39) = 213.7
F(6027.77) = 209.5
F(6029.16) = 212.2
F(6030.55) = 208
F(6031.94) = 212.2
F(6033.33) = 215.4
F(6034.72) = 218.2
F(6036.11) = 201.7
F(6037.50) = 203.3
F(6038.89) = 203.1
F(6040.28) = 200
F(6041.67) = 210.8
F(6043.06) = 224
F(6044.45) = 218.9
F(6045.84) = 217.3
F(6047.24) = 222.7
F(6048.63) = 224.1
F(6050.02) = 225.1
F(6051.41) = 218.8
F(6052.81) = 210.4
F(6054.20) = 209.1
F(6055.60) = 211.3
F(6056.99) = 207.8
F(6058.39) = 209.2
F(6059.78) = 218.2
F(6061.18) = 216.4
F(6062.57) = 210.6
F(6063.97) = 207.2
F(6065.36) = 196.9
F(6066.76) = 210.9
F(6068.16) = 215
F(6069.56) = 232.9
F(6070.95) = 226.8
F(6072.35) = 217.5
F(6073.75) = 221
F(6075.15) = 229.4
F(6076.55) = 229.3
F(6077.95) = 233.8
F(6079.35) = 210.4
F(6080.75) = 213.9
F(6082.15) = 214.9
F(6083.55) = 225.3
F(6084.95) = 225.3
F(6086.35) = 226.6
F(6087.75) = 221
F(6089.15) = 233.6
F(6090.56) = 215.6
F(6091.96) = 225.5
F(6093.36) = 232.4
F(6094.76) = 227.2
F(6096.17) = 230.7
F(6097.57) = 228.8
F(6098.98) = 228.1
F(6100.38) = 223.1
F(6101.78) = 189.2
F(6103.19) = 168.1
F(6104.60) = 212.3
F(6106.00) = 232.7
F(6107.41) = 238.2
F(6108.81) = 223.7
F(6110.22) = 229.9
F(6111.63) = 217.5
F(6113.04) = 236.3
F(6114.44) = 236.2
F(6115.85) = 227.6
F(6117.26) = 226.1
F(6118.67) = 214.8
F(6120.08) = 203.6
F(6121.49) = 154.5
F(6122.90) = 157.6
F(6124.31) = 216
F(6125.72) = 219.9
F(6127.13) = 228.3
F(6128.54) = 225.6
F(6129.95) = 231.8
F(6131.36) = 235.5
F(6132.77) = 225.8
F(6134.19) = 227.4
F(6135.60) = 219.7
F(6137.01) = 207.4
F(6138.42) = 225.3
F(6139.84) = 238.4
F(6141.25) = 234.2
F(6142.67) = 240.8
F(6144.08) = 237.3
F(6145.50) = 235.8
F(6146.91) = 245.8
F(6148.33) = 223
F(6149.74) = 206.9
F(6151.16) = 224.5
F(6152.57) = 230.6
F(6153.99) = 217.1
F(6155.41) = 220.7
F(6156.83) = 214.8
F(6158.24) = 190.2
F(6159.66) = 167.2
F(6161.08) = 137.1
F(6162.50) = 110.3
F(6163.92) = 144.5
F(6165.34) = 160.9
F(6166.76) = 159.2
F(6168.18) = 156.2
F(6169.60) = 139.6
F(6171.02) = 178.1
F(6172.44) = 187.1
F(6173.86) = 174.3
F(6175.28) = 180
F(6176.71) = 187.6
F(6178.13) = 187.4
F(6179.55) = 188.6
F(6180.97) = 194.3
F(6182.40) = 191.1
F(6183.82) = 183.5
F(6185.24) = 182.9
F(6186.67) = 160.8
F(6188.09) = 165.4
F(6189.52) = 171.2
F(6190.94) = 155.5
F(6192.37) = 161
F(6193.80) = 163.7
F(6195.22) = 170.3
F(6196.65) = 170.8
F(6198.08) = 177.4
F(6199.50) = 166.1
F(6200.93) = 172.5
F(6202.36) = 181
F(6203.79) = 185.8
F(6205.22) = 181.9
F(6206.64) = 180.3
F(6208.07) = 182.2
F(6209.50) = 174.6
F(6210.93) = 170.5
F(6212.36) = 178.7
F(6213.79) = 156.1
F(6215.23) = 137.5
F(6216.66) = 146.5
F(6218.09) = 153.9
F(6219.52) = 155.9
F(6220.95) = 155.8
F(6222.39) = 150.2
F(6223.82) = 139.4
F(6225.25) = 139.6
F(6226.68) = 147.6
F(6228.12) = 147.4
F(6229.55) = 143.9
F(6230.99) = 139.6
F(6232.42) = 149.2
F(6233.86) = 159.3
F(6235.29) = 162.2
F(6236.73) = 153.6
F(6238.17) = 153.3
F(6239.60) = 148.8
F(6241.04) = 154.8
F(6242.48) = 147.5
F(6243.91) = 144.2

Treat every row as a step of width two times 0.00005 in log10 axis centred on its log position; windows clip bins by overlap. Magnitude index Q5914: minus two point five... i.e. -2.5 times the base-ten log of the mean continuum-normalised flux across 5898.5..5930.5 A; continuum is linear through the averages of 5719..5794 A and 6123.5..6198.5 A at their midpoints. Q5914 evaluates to 0.23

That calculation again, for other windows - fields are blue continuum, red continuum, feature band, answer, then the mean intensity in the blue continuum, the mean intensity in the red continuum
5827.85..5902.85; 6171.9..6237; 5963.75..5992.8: -0.10 mag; 168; 167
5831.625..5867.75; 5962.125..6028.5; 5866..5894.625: 0.31 mag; 195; 192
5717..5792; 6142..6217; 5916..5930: 0.15 mag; 202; 181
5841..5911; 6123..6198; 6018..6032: -0.16 mag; 160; 195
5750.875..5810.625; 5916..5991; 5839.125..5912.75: 0.19 mag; 208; 179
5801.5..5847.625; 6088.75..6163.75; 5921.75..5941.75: 0.20 mag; 207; 215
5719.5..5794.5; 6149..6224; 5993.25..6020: -0.07 mag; 203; 173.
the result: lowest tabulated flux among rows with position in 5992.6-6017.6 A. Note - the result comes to 187.9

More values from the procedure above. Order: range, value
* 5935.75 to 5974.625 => 166.4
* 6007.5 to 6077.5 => 192.1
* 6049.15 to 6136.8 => 154.5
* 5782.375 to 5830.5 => 187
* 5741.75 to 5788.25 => 185.6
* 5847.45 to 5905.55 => 47.97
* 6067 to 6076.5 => 215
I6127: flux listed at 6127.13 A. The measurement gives 228.3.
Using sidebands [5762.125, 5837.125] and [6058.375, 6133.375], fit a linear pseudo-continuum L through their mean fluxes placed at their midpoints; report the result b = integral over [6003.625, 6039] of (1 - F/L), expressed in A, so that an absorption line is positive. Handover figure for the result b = 2.1 A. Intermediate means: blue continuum 206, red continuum 219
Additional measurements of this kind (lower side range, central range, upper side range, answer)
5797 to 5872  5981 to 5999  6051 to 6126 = 1.27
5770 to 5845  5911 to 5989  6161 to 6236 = 5.59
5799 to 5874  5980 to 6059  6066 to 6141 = 3.83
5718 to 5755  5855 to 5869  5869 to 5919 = -2.41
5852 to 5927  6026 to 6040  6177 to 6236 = -4.28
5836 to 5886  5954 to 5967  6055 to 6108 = 1.49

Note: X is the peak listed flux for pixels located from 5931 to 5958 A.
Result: 195.2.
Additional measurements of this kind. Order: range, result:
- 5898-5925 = 176.1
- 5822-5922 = 217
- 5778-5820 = 226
